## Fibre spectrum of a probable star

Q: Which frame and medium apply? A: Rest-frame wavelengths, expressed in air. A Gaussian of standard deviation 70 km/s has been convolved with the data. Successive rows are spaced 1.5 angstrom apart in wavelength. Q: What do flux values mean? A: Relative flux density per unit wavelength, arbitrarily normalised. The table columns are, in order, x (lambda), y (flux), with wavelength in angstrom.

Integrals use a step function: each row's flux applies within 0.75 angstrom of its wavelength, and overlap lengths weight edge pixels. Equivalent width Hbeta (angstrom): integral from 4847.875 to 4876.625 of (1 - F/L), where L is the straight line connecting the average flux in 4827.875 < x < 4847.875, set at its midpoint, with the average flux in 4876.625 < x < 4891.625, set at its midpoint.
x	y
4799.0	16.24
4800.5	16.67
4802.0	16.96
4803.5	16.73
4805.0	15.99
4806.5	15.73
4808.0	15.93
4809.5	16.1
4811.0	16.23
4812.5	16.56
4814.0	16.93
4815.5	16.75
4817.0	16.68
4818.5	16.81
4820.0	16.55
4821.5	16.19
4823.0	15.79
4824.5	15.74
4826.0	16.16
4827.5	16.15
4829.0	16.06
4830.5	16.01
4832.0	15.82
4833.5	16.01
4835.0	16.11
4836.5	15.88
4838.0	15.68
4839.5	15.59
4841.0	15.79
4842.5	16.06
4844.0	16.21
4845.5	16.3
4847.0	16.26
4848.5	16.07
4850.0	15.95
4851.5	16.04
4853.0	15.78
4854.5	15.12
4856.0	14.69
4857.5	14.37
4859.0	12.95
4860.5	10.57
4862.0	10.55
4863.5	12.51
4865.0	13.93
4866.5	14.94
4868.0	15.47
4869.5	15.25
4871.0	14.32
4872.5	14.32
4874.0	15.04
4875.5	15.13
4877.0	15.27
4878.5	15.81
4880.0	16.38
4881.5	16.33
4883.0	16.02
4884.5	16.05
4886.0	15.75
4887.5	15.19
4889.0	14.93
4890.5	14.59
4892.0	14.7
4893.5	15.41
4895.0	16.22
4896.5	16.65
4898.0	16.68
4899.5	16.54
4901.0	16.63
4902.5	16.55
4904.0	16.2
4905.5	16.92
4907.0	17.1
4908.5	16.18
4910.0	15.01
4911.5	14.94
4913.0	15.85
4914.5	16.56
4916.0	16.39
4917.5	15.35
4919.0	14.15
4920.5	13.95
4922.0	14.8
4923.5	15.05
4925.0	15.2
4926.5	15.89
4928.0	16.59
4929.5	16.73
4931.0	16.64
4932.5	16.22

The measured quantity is 2.6 angstrom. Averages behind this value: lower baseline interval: 16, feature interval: 14.4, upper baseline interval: 15.6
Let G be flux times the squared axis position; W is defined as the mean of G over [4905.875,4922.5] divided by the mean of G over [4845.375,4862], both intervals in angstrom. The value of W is 1.1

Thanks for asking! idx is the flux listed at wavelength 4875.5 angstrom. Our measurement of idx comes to 15.13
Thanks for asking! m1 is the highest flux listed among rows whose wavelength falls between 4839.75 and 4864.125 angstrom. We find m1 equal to 16.3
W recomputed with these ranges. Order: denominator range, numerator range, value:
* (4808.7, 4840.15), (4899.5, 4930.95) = 1.02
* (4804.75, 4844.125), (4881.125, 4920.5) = 1.01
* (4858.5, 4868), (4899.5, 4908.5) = 1.32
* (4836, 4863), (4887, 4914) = 1.09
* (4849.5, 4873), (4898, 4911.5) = 1.17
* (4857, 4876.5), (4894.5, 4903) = 1.21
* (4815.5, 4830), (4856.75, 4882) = 0.90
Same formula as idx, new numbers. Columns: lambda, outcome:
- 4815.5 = 16.75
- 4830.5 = 16.01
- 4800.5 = 16.67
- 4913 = 15.85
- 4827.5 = 16.15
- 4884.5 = 16.05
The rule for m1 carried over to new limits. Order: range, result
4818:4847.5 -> 16.81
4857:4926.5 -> 17.1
